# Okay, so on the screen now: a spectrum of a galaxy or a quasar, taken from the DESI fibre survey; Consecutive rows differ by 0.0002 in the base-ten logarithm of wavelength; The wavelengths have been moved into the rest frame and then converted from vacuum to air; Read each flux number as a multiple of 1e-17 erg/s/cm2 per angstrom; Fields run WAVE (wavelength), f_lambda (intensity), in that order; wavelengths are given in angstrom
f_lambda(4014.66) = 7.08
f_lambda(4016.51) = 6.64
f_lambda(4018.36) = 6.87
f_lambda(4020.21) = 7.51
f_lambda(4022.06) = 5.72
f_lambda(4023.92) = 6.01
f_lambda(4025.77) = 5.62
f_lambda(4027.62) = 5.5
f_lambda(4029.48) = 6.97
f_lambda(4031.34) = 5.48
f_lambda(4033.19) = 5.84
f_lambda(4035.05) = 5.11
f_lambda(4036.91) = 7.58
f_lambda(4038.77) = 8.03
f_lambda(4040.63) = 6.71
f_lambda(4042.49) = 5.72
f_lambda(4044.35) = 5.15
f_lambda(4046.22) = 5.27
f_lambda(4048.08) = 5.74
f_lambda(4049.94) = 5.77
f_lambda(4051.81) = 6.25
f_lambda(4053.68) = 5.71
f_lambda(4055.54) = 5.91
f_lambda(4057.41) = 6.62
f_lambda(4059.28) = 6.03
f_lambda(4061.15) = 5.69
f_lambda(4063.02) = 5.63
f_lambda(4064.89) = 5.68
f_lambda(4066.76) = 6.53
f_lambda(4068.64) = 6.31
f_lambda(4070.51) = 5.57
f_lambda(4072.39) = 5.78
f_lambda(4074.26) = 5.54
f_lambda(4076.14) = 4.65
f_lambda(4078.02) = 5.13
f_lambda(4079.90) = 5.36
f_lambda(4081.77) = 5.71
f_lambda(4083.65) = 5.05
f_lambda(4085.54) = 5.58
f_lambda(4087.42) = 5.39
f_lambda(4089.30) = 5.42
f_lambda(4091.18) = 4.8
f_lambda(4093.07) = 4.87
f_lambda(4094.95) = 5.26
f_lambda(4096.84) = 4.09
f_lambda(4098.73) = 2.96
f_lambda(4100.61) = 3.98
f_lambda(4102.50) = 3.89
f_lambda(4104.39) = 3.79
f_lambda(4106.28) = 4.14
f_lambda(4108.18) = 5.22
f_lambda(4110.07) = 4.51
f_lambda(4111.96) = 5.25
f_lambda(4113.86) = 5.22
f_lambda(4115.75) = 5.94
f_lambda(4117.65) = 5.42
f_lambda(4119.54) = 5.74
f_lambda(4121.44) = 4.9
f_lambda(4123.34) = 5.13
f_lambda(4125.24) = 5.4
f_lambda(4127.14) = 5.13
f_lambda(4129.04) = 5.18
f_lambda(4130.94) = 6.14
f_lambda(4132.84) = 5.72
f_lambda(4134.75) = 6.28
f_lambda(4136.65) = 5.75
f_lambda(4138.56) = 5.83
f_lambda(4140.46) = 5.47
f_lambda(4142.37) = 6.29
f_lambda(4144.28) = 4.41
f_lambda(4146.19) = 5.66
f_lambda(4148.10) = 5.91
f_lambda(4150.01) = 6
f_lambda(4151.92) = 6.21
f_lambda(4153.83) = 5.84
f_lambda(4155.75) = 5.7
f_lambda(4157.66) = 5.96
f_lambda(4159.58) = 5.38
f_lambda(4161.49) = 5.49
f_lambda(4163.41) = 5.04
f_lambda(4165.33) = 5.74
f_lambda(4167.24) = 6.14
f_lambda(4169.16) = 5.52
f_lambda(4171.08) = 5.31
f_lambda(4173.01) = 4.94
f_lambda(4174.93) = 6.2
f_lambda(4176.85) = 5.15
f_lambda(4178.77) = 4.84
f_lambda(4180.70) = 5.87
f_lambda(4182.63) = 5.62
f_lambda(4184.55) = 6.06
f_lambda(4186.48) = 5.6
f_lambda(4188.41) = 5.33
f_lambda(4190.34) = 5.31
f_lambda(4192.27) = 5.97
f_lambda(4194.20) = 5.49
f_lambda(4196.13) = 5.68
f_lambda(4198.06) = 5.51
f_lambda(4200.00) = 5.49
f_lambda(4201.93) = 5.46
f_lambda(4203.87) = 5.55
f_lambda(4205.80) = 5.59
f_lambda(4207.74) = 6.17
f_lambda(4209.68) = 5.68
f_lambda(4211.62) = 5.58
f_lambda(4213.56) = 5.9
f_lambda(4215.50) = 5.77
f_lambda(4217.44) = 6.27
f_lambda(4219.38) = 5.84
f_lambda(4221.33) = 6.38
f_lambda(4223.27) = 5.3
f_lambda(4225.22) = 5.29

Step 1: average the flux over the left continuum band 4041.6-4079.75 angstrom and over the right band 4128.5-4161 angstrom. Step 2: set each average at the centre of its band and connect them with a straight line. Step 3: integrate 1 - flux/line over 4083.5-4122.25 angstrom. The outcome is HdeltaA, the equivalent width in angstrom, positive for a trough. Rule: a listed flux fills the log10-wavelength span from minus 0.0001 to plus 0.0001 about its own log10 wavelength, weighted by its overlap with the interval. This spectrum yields 6.2 angstrom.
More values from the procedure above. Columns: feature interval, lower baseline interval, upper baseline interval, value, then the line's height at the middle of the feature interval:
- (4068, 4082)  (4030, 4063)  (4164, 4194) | 1.08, 5.93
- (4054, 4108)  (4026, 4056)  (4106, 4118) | 3.44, 5.53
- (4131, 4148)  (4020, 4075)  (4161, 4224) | 0.18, 5.77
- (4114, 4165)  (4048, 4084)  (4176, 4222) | 0.84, 5.7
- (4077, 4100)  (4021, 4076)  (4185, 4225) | 3.68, 5.9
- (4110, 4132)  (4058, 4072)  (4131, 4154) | 1.76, 5.83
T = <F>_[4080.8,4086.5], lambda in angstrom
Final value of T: 5.45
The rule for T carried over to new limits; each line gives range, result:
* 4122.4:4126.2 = 5.26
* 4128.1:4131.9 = 5.67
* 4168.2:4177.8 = 5.42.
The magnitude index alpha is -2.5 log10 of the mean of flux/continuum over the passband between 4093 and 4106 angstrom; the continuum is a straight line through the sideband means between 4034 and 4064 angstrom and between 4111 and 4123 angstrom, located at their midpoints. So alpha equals 0.34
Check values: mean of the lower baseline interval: 6.06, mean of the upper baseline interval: 5.4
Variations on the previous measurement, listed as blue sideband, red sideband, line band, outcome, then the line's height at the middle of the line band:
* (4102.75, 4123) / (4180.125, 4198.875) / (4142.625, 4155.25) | -0.08 mag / 5.29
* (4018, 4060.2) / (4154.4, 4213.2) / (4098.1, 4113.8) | 0.34 mag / 5.88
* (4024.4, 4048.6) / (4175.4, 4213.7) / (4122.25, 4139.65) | 0.03 mag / 5.78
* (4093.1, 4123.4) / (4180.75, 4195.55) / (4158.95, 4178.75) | -0.01 mag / 5.42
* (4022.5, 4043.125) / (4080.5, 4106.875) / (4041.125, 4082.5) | -0.05 mag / 5.48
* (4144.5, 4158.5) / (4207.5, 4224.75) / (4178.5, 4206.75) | 0.05 mag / 5.84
